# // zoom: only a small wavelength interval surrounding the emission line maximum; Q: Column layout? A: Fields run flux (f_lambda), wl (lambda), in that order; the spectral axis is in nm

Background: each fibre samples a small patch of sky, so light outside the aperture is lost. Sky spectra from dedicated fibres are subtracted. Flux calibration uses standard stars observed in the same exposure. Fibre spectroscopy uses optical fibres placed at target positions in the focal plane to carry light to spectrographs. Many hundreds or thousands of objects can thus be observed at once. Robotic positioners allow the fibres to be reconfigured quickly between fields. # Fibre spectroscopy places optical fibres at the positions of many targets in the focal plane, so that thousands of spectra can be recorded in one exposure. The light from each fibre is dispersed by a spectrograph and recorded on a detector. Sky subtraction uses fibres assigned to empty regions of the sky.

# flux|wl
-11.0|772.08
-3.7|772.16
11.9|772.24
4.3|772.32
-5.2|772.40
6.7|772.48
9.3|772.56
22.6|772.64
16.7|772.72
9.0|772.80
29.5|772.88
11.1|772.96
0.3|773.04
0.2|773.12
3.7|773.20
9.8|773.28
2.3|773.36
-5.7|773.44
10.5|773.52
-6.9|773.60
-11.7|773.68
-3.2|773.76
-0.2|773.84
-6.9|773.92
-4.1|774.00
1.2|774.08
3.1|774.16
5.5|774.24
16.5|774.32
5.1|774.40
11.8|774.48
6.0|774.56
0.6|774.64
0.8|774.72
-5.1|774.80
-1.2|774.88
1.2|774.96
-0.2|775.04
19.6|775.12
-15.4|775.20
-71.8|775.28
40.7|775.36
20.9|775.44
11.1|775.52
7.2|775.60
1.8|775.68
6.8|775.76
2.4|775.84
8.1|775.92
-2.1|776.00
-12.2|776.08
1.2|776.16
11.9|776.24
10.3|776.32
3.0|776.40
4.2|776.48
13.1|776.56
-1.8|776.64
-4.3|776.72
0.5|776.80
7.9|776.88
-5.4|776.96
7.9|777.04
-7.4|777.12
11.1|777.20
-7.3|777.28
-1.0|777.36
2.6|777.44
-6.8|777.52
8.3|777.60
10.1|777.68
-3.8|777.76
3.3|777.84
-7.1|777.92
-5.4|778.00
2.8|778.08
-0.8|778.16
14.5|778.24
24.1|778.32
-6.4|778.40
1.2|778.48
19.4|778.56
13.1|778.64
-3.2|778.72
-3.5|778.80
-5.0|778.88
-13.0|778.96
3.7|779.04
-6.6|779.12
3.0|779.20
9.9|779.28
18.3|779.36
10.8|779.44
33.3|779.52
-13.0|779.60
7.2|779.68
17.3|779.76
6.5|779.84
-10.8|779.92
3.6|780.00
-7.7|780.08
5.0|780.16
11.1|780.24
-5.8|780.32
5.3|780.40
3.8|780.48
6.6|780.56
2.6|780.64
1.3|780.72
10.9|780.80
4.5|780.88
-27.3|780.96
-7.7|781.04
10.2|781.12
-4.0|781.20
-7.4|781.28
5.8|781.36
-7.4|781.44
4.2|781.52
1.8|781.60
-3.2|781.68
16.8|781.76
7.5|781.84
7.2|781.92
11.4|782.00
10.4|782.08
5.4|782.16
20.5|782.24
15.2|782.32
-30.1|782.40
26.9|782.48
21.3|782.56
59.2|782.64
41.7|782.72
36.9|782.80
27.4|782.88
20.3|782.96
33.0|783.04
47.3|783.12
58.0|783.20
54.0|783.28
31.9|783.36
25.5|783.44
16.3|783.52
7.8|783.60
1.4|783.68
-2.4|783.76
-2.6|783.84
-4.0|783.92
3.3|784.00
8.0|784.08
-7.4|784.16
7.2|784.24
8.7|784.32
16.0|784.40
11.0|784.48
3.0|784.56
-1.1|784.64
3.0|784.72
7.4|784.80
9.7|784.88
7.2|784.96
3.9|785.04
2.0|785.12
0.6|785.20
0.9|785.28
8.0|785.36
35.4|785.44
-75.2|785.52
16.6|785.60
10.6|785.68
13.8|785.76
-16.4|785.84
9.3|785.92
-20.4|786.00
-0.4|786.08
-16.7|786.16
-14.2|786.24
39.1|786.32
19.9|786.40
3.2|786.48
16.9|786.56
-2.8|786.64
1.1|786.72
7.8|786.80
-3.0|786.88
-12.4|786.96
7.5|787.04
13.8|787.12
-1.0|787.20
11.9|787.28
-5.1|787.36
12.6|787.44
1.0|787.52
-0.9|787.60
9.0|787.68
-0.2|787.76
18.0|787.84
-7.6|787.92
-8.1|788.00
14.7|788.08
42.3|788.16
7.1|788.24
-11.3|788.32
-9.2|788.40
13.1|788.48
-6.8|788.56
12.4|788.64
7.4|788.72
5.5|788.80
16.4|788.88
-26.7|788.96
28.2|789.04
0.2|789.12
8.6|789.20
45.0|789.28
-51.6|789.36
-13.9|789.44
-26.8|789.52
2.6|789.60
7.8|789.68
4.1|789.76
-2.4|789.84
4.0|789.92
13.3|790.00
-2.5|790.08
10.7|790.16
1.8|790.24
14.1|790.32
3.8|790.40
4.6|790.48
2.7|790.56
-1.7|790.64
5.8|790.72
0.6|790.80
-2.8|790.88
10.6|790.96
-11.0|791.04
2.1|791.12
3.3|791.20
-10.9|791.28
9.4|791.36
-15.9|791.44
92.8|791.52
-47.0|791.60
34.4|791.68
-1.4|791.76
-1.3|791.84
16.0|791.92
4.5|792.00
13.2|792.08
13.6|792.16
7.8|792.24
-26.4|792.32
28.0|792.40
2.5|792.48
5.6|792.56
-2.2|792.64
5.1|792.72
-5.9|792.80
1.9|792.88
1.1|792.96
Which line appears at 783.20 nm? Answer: [O II]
